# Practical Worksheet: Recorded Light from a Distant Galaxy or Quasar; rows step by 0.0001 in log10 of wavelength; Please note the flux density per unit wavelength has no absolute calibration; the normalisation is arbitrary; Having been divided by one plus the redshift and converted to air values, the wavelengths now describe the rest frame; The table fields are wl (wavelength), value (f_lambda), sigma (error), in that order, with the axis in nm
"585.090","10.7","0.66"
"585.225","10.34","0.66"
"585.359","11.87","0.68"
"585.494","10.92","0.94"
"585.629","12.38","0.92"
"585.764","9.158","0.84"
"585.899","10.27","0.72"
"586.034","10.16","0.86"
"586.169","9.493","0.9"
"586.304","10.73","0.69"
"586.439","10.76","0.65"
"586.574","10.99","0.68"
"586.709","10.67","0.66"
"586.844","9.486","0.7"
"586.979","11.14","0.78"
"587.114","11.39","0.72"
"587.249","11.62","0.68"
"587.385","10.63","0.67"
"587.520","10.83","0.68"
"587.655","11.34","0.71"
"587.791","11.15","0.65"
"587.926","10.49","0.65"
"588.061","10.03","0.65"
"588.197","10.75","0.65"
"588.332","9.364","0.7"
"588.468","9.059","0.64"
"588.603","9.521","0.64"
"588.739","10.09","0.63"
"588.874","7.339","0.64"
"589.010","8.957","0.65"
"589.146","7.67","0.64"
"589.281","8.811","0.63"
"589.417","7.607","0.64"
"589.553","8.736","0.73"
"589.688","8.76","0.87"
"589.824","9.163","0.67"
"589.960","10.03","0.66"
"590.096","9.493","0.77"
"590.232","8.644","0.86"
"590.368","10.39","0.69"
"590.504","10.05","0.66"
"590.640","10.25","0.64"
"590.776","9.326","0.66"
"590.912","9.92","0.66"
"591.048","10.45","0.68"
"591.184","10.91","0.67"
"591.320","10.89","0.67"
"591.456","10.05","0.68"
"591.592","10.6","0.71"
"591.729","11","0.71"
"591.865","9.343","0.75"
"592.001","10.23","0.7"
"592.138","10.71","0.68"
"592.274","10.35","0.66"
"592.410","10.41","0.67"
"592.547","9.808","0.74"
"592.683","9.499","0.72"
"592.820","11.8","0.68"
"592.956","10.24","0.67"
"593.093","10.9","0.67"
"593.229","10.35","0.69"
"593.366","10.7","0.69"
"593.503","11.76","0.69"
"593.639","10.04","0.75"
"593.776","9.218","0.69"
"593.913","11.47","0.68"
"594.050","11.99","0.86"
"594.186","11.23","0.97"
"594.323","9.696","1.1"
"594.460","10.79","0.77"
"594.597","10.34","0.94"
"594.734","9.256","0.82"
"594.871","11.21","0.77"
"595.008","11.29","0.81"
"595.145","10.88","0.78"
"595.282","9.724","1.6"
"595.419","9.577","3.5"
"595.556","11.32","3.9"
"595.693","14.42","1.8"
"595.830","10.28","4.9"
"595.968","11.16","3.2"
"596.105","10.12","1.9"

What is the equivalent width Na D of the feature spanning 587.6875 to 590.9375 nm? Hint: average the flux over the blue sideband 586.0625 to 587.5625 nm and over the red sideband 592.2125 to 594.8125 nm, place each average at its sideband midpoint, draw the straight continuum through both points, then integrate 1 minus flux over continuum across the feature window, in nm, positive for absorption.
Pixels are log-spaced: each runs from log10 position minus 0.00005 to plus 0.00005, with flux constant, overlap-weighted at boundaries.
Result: 0.37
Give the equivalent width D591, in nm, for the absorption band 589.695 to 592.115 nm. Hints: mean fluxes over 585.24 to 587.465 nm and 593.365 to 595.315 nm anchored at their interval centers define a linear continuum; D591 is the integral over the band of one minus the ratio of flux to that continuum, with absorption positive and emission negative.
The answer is 0.15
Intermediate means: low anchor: 10.7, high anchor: 10.7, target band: 10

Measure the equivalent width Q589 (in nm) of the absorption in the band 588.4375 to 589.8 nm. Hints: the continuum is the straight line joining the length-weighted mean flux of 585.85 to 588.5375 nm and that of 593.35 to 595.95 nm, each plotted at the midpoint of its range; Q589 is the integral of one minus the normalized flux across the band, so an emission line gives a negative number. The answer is 0.25 nm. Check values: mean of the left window 10.5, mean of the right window 10.8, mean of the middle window 8.66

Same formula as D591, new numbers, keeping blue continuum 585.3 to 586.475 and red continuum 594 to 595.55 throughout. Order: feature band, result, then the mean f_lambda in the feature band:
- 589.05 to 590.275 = 0.210 nm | 8.77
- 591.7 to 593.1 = 0.030 nm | 10.4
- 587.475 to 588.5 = 0.019 nm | 10.4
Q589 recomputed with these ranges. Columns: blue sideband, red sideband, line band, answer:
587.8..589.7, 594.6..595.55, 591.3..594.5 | -0.18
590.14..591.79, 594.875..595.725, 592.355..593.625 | 0.00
